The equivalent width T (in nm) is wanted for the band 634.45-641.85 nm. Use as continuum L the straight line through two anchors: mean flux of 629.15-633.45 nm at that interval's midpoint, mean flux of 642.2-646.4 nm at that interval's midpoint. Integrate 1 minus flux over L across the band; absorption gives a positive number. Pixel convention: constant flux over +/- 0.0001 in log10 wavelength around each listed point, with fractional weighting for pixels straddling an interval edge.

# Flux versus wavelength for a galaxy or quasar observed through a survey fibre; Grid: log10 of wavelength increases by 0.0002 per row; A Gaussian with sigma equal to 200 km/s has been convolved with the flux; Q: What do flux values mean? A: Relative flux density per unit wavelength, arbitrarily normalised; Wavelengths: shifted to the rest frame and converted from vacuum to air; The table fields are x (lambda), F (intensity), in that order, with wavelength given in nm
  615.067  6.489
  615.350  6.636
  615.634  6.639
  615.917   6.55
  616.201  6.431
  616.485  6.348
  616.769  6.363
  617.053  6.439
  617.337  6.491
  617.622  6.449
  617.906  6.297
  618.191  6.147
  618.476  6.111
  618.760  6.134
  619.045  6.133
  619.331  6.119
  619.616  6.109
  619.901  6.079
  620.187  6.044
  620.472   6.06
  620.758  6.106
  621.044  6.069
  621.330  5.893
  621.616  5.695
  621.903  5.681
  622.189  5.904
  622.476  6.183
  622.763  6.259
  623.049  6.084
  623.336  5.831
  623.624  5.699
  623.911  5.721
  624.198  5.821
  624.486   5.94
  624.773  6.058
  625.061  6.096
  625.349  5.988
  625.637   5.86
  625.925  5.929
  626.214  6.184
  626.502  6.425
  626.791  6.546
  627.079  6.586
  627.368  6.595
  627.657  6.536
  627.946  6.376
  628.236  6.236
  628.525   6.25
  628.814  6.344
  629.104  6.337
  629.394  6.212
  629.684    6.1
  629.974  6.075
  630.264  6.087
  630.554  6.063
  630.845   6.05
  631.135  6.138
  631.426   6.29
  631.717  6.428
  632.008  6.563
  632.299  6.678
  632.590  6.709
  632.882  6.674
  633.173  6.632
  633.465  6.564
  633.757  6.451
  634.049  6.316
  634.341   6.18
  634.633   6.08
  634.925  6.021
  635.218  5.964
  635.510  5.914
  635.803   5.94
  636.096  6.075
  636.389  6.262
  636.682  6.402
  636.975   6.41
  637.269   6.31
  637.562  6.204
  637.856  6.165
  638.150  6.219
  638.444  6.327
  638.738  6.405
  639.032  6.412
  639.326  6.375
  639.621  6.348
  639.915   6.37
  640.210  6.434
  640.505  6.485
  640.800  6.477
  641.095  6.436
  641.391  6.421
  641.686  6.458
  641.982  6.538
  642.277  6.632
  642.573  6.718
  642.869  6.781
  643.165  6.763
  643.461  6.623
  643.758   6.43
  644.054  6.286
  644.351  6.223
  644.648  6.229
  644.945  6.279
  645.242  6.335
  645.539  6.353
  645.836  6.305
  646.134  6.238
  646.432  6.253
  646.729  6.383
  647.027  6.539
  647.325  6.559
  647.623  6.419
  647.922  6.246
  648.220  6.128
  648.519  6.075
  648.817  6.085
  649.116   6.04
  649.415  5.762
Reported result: 0.13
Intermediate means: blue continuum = 6.34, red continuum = 6.43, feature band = 6.28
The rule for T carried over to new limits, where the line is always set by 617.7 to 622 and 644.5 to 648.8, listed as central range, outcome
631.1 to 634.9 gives -0.158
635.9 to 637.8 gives -0.015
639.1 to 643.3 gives -0.175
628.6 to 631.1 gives -0.005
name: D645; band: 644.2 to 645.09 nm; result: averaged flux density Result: 6.24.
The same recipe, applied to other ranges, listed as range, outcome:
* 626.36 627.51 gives 6.54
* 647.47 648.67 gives 6.22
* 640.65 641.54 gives 6.44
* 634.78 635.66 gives 5.96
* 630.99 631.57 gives 6.21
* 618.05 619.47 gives 6.13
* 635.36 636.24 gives 5.98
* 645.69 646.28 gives 6.27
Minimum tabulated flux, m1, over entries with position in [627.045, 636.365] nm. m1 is 5.914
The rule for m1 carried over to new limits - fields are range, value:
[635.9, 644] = 6.075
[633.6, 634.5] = 6.18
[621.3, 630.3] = 5.681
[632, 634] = 6.451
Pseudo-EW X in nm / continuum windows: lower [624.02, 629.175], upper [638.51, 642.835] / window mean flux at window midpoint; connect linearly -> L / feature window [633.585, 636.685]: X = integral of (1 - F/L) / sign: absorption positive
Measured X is 0.12 nm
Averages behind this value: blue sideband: 6.22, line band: 6.14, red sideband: 6.47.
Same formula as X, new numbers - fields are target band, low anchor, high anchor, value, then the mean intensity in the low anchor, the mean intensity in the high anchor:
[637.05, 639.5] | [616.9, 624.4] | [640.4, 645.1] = 0.036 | 6.06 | 6.49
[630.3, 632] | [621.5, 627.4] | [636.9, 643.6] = 0.000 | 6.04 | 6.45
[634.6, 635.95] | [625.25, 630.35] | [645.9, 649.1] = 0.063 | 6.26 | 6.28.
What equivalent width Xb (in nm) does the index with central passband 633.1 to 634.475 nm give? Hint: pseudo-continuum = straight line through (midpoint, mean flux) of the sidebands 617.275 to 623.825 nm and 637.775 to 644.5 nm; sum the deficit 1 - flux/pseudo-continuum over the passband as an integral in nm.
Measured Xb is -0.02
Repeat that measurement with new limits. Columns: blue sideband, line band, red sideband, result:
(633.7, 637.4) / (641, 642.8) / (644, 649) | -0.089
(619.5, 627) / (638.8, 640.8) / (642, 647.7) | -0.021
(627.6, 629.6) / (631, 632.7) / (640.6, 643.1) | -0.025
